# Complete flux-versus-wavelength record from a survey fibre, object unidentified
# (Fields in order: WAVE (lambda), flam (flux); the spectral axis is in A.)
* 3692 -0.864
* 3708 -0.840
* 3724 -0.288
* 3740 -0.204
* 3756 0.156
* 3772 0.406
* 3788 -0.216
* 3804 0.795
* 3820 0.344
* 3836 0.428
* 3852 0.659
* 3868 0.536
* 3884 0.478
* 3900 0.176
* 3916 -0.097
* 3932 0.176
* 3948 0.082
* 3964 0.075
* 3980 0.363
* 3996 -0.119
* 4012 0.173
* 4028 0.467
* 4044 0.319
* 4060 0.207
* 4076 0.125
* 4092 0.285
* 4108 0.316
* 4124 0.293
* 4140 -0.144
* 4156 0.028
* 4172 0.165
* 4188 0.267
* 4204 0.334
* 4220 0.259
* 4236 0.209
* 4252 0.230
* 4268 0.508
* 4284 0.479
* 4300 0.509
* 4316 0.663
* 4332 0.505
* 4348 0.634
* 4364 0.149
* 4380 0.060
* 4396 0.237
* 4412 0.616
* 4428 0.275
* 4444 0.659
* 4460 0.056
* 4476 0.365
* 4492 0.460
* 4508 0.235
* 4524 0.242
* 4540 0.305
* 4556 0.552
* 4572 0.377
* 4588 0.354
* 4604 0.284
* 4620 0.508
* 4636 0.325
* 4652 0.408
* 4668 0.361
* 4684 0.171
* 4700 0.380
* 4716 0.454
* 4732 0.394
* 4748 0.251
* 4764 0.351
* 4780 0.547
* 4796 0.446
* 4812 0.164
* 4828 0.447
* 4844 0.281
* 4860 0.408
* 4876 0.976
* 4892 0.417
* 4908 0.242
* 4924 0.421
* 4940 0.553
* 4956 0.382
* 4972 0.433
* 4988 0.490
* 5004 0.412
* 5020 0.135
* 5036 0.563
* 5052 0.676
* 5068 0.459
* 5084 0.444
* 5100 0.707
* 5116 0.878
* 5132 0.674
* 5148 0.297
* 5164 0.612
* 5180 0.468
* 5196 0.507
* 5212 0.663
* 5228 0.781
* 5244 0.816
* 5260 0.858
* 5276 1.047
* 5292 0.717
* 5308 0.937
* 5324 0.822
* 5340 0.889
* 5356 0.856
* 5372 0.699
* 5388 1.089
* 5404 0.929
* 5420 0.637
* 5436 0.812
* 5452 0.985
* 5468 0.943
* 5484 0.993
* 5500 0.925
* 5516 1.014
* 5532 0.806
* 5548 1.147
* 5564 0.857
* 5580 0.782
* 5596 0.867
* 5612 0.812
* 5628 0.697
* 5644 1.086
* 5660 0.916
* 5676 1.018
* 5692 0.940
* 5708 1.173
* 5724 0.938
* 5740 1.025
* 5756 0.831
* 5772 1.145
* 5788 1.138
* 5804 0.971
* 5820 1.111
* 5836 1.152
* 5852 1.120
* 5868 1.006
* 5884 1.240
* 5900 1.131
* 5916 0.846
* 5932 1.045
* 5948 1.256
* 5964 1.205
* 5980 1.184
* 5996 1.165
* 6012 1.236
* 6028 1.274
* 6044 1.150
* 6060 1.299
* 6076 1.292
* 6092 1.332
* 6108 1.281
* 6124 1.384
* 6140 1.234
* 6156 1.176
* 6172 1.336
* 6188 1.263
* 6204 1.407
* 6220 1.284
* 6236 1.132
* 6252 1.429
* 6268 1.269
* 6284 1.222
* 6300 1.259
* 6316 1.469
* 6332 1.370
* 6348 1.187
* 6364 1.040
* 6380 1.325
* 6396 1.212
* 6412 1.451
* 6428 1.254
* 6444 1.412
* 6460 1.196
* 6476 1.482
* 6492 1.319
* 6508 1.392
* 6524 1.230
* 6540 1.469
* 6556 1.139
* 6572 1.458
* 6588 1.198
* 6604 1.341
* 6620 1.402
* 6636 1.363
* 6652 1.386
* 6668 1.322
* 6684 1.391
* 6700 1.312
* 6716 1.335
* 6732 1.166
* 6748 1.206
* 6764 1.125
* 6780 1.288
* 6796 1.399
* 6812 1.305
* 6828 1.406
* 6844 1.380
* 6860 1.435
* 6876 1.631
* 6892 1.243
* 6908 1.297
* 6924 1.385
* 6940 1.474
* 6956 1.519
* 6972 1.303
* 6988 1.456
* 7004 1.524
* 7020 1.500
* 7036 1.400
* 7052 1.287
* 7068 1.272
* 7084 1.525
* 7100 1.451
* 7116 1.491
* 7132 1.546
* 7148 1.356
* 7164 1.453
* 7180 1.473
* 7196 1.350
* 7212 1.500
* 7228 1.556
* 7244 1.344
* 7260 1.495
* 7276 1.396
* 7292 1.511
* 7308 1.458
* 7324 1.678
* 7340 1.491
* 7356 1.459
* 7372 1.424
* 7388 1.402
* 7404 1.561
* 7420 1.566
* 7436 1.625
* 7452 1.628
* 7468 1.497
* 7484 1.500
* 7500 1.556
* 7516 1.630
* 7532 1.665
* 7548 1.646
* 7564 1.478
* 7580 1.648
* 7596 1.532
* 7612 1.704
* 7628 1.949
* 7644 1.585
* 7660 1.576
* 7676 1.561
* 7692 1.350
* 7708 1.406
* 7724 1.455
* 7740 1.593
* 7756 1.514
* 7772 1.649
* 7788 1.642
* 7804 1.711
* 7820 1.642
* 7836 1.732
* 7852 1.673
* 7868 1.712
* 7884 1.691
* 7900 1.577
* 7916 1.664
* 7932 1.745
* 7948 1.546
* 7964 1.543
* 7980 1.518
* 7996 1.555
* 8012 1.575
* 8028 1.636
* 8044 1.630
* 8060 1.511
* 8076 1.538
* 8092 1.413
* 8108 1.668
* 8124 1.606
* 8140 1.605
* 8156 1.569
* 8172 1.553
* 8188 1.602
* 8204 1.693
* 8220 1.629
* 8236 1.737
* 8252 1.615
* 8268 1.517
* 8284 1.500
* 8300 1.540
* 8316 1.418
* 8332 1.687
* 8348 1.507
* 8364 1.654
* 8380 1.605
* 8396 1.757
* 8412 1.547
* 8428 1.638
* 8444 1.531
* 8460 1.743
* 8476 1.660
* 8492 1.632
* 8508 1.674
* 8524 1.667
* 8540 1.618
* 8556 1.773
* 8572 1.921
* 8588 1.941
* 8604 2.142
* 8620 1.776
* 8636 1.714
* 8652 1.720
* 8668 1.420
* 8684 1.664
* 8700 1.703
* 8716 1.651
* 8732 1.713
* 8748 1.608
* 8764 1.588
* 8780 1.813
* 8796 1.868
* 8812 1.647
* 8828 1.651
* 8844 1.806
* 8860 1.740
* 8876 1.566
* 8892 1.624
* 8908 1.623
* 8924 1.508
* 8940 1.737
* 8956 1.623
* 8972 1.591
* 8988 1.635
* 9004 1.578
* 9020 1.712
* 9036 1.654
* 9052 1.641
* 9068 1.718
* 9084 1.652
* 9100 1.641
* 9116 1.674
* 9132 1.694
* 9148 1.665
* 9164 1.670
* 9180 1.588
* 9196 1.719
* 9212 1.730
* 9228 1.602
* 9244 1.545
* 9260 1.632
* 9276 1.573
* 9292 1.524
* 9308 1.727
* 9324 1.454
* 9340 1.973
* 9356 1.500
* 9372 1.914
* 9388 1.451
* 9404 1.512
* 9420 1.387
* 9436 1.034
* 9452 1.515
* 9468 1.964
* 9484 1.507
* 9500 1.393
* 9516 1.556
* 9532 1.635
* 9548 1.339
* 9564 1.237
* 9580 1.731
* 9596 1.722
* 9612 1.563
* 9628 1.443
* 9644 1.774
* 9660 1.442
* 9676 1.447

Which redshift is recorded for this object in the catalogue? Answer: 0.31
